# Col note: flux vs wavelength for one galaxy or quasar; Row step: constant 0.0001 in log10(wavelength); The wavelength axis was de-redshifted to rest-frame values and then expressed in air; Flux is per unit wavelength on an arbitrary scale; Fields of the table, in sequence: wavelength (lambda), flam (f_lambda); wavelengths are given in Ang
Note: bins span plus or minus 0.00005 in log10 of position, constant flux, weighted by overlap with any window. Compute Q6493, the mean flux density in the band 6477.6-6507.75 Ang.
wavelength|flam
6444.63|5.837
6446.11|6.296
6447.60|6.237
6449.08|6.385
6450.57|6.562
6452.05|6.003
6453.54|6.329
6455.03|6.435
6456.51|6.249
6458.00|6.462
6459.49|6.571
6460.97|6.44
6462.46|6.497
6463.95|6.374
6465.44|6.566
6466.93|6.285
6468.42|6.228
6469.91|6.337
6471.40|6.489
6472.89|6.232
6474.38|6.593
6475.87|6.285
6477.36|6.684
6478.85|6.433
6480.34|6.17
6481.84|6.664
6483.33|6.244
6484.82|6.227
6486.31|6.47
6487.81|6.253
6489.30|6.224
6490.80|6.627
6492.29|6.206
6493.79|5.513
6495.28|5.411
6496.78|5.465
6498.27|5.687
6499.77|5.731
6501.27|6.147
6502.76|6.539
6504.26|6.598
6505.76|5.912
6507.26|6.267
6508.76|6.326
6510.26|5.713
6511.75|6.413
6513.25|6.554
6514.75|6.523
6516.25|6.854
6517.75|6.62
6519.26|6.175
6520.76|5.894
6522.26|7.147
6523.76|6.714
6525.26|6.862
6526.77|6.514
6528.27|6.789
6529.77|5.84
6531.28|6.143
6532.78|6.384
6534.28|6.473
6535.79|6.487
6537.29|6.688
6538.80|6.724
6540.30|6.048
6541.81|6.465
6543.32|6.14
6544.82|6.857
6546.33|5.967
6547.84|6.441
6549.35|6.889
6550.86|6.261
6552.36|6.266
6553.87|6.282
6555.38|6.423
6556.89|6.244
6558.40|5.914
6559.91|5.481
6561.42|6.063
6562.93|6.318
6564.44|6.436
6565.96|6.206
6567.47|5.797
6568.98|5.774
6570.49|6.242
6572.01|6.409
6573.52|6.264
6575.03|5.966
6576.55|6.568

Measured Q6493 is 6.15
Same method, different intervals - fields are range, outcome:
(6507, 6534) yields 6.43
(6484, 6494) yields 6.25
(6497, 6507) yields 6.08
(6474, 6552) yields 6.33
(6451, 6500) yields 6.26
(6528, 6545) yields 6.4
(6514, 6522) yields 6.45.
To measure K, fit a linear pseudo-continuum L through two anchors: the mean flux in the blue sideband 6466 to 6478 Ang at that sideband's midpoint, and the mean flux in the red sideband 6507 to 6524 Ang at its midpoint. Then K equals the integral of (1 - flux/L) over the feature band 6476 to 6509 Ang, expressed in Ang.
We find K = 1.2 Ang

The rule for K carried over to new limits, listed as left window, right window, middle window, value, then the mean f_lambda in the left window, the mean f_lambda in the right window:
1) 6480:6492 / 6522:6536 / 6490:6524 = 1.2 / 6.36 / 6.52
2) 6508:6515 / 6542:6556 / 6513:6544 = -0.7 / 6.3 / 6.39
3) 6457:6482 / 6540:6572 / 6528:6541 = -0.2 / 6.42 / 6.22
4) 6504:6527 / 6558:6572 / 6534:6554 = -0.7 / 6.44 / 6.05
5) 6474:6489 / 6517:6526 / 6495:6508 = 1.0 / 6.39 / 6.57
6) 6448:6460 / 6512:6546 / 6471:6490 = 0.1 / 6.37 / 6.49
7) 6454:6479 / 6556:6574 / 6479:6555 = -0.8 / 6.42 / 6.09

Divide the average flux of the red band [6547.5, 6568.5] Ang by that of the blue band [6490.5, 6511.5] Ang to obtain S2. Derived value 1.03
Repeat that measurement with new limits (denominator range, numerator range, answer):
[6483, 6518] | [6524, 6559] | 1.04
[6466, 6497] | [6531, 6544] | 1.02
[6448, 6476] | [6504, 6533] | 1.00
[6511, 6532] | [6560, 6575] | 0.94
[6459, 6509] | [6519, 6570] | 1.01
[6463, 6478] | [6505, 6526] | 1.00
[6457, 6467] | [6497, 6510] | 0.95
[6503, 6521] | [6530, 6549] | 1.01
